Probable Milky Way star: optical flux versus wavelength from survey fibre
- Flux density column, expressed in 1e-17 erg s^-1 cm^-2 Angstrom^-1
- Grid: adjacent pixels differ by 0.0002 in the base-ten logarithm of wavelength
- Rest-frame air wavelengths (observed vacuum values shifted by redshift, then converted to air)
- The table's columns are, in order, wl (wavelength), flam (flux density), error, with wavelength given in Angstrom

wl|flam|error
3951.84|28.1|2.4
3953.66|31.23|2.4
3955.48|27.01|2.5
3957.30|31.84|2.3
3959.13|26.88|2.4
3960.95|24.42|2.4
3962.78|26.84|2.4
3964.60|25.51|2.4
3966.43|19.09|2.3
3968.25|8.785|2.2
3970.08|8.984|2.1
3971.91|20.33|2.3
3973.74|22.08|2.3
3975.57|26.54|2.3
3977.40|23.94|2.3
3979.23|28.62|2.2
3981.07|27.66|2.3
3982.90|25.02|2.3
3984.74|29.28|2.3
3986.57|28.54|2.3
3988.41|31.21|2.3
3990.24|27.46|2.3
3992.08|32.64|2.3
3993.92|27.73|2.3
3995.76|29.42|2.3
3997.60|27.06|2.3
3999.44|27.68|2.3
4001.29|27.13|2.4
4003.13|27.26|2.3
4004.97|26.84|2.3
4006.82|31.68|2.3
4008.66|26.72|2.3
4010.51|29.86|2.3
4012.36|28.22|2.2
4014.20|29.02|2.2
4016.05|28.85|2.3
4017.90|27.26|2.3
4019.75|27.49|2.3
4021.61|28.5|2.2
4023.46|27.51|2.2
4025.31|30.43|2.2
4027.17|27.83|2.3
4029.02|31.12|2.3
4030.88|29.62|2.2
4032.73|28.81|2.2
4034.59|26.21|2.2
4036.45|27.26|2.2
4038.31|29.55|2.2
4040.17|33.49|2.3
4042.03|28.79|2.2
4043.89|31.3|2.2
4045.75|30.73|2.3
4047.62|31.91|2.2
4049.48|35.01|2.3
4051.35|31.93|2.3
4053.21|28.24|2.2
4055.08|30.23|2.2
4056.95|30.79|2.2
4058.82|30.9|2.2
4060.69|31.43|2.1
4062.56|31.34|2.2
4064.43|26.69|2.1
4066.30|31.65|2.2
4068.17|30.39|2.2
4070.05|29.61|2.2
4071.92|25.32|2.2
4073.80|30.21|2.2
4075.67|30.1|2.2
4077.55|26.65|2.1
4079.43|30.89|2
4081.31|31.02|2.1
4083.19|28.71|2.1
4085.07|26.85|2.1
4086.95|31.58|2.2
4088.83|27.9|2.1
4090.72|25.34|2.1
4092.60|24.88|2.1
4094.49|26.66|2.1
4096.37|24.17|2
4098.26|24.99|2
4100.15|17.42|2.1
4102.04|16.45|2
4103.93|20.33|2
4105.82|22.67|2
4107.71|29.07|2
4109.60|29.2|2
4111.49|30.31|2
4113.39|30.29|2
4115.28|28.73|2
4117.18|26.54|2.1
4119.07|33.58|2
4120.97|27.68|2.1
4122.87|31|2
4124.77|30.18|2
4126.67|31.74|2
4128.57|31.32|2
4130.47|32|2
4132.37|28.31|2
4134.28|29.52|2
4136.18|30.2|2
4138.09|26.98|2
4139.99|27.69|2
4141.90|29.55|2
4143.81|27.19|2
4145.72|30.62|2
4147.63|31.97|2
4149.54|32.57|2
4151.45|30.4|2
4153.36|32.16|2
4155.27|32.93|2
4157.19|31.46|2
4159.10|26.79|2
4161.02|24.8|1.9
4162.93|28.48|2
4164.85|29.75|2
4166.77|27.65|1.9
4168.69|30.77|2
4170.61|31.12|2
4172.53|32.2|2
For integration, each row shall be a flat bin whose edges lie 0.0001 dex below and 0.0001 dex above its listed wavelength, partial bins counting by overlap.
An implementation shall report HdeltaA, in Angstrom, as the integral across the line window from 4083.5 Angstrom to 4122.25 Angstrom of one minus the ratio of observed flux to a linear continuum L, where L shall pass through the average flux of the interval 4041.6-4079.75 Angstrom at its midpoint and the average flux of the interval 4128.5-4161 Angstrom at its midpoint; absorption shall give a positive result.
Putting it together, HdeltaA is 4.82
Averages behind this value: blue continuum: 30.2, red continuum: 29.9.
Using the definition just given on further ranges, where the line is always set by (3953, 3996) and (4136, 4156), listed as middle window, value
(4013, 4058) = -4.3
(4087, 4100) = 1.4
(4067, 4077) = -0.4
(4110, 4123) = -0.1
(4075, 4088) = -0.5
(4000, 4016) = -1.2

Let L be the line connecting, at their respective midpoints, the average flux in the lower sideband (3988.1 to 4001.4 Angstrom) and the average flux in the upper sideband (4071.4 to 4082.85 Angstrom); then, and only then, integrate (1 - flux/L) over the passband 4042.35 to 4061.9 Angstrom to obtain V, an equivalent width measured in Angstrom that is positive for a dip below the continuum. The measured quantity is -1.44 Angstrom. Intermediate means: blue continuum 28.8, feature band 31.2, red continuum 29.1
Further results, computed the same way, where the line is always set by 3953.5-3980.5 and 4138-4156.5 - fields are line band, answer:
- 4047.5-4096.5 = -3.4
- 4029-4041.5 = -1.6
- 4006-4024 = -2.4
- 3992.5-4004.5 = -1.6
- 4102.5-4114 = 1.0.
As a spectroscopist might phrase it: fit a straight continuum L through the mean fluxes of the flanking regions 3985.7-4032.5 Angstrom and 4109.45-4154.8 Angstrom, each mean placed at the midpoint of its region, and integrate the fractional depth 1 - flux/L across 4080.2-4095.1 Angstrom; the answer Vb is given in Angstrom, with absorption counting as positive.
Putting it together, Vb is 0.8 Angstrom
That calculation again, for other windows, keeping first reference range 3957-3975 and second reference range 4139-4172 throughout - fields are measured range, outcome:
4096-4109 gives 2.4 Angstrom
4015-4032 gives -3.5 Angstrom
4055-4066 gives -2.1 Angstrom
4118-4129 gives -1.0 Angstrom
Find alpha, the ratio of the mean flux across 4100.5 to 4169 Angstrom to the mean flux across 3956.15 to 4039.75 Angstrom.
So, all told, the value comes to 1.07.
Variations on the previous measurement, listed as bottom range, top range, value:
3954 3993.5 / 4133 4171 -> 1.18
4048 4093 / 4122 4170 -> 1.01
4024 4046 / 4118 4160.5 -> 1.02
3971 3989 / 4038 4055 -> 1.19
